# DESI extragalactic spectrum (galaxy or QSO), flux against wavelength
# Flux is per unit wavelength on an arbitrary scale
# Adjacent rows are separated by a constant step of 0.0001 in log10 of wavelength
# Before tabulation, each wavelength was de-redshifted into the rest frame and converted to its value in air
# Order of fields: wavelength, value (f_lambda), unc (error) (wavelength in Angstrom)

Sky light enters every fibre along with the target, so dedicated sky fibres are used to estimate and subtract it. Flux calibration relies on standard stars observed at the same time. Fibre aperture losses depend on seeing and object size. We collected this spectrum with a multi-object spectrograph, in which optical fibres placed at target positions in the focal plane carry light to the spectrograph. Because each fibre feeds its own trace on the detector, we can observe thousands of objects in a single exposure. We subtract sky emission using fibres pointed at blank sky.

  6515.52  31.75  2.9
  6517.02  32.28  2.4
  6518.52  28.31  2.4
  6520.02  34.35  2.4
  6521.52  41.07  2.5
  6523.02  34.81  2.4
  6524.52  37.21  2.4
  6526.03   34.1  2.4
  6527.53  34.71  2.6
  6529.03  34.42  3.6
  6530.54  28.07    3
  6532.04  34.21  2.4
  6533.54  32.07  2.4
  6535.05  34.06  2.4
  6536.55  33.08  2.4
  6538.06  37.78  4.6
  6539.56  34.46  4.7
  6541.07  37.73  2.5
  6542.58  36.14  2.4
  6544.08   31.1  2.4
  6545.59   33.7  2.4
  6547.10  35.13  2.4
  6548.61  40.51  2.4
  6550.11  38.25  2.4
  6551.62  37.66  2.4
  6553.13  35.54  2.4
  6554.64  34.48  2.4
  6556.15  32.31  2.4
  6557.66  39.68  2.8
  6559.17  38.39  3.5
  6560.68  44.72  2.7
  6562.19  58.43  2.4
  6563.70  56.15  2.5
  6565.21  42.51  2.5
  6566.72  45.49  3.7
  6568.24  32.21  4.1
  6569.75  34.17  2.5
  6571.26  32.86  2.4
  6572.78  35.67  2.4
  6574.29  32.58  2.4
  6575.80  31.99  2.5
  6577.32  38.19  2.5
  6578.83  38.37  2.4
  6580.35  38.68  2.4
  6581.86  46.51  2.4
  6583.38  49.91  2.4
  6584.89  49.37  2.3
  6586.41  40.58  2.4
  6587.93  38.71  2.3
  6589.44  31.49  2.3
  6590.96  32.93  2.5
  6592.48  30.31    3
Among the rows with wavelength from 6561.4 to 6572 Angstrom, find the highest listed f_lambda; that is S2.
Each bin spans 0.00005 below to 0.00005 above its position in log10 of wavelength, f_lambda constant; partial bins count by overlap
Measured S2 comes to 58.43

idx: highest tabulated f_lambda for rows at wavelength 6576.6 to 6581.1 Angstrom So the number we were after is 38.68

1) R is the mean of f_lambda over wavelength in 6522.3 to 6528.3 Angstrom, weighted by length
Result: 35.2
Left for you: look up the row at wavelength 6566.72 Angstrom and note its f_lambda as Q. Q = 45.49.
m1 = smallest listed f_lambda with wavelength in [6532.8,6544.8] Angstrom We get 31.1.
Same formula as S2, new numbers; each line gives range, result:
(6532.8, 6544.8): 37.78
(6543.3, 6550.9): 40.51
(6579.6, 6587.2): 49.91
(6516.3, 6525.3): 41.07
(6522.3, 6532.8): 37.21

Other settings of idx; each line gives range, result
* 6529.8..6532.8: 34.21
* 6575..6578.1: 38.19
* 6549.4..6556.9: 38.25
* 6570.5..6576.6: 35.67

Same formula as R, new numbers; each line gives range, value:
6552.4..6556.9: 34.1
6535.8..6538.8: 35.4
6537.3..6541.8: 36.6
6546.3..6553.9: 37.4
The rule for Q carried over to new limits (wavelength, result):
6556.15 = 32.31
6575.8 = 31.99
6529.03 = 34.42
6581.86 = 46.51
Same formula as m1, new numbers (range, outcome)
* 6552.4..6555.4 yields 34.48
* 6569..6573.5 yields 32.86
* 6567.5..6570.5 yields 32.21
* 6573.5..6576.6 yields 31.99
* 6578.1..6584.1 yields 38.37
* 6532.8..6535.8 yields 32.07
